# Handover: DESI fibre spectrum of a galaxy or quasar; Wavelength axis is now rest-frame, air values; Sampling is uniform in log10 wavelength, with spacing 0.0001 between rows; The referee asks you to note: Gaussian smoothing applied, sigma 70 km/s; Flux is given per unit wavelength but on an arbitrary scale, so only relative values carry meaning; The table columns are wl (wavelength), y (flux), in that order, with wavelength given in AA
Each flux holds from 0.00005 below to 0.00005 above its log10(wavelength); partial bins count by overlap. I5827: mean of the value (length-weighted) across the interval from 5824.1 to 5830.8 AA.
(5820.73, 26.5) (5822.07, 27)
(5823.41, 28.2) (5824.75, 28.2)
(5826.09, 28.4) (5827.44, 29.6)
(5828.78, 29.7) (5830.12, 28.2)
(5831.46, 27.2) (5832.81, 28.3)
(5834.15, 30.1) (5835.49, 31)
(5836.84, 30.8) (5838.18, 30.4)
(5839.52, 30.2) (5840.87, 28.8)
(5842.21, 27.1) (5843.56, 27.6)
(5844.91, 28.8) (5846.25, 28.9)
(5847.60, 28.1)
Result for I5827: 28.8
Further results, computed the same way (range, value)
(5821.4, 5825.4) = 27.8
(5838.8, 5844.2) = 28.4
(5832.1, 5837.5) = 30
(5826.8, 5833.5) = 28.6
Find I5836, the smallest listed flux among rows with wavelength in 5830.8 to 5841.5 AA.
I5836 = 27.2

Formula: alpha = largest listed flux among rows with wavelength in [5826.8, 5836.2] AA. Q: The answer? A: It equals 31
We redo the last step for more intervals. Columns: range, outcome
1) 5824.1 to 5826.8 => 28.4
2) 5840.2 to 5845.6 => 28.8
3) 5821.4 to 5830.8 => 29.7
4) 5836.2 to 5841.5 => 30.8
